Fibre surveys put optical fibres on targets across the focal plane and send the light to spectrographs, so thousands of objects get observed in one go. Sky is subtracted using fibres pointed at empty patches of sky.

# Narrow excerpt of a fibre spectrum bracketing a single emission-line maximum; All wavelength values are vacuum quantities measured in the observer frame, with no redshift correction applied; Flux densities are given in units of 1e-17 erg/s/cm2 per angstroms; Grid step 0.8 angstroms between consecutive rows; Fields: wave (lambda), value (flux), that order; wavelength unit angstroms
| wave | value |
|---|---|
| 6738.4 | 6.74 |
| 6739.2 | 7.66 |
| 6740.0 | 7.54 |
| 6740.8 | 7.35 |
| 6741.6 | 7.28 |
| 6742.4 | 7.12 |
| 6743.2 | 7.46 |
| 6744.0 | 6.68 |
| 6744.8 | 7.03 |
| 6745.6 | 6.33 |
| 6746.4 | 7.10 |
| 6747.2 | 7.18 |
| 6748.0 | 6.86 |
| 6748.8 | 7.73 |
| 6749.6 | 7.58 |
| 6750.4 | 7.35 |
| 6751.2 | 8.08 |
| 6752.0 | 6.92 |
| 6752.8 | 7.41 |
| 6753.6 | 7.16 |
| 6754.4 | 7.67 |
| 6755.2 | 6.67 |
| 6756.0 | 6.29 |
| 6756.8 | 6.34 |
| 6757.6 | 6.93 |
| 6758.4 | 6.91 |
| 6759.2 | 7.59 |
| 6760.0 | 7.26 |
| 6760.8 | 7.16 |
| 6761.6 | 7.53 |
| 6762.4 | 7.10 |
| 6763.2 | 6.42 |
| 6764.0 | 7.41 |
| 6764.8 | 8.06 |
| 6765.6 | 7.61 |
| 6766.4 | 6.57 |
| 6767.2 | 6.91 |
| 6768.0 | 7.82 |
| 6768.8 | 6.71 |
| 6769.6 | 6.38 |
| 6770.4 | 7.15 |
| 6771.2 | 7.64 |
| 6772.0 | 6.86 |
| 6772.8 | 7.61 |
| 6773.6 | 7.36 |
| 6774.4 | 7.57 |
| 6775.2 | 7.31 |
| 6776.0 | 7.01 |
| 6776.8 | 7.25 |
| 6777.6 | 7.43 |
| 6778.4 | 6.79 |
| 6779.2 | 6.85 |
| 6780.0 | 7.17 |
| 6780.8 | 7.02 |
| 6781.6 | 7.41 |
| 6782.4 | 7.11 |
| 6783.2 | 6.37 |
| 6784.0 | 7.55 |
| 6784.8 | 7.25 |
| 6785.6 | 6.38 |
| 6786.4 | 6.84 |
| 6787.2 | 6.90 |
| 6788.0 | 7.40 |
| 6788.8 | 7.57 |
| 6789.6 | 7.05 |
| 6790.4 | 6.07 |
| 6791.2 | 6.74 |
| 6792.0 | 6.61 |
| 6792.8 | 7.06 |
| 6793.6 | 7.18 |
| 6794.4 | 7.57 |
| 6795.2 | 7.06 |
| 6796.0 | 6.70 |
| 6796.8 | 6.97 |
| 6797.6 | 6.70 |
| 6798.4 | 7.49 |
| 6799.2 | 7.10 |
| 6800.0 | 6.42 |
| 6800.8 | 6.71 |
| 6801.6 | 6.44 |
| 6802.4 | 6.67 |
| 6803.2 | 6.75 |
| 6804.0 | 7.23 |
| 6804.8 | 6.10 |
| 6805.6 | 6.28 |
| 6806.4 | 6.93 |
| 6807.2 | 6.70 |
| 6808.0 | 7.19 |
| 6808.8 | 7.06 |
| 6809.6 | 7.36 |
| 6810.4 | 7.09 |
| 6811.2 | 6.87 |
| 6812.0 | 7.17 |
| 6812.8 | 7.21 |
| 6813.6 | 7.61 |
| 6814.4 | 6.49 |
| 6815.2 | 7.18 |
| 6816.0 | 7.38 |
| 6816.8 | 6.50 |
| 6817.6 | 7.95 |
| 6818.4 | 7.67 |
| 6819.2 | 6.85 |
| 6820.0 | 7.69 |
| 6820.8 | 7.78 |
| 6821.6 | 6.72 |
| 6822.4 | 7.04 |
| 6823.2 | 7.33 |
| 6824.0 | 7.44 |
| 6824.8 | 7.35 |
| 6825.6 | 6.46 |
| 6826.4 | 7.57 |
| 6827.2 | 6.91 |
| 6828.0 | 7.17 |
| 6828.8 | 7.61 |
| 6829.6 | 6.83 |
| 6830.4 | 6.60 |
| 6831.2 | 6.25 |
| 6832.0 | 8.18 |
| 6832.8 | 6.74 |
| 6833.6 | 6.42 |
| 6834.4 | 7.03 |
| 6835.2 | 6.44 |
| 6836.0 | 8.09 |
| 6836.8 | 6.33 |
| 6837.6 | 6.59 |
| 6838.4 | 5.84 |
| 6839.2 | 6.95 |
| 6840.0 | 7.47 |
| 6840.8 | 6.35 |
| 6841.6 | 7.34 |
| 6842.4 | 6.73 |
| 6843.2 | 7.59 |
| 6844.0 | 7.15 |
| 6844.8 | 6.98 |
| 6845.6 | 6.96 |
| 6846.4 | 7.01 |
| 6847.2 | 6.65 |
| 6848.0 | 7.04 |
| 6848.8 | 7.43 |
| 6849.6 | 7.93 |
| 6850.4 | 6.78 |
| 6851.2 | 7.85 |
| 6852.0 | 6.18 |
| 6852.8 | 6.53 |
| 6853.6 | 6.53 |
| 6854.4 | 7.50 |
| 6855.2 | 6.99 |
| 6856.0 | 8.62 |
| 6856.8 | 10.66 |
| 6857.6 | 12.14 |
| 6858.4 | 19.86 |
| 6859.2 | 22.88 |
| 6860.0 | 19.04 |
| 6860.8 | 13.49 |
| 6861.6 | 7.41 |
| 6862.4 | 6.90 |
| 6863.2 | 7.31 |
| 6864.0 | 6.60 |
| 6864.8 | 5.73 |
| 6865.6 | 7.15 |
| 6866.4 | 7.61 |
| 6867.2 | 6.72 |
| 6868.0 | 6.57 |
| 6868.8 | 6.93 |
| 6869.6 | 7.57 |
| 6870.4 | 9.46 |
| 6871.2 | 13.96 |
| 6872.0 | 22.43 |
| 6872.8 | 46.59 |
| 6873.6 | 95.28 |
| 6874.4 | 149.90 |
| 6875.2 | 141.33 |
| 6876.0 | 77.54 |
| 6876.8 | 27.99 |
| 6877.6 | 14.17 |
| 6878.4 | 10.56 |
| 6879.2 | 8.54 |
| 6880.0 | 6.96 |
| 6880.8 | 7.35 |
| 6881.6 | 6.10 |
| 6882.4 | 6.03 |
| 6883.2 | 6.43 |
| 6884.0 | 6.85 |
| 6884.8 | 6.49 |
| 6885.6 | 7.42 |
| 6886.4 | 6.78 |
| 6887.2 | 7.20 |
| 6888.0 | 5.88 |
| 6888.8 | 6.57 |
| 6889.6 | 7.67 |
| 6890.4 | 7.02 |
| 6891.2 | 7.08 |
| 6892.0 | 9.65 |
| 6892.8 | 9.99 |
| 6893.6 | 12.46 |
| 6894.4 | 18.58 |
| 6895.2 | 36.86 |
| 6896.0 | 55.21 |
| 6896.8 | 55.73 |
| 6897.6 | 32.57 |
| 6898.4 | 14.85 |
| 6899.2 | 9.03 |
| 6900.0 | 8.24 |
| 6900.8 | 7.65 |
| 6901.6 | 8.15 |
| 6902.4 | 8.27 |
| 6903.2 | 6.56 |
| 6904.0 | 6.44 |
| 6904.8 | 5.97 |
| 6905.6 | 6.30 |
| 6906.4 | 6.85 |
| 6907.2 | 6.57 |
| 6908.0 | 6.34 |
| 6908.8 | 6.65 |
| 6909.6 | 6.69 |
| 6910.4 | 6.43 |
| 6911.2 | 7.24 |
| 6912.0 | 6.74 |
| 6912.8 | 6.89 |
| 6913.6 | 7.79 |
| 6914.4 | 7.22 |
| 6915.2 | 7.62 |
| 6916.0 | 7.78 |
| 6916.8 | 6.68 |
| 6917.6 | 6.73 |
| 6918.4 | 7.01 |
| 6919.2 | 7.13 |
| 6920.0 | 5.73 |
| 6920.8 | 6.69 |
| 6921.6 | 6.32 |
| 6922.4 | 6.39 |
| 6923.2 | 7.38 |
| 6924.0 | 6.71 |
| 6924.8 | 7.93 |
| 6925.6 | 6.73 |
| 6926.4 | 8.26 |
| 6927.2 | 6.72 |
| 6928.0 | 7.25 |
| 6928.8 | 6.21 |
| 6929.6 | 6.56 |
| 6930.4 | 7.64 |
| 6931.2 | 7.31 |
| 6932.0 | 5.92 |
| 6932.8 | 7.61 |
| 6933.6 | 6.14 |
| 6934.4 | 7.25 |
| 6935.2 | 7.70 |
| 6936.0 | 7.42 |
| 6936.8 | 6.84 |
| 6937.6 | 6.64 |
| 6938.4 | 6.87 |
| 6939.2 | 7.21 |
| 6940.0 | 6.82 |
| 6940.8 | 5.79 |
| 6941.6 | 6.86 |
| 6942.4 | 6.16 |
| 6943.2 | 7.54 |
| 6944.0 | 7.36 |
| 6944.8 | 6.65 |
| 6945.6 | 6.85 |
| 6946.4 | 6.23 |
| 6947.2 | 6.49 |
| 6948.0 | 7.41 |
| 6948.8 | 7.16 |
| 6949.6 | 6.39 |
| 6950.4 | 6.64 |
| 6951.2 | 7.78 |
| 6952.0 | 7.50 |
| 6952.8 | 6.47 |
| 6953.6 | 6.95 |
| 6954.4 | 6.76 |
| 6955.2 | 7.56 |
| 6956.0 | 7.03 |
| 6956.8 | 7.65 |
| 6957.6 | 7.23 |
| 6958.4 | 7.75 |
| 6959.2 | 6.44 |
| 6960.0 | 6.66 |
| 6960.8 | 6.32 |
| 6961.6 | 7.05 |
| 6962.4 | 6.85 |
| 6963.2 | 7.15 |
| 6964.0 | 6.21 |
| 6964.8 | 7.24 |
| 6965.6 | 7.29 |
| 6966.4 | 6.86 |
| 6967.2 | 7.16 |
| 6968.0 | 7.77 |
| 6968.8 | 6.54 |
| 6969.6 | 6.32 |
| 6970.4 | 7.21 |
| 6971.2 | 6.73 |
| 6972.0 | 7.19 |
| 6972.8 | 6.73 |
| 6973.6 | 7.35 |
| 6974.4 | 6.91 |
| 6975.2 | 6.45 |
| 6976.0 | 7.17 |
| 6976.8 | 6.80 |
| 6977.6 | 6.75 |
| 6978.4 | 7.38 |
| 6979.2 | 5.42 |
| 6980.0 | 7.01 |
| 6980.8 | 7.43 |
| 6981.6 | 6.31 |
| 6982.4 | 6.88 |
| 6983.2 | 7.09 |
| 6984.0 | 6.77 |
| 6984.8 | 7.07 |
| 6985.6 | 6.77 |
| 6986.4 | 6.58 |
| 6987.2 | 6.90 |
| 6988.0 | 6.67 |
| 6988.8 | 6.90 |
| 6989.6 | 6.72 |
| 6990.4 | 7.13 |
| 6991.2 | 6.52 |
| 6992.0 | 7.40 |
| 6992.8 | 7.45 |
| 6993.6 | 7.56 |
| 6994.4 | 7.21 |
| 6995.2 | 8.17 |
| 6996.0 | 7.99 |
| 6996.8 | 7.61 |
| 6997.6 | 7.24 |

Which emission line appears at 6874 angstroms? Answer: H-alpha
